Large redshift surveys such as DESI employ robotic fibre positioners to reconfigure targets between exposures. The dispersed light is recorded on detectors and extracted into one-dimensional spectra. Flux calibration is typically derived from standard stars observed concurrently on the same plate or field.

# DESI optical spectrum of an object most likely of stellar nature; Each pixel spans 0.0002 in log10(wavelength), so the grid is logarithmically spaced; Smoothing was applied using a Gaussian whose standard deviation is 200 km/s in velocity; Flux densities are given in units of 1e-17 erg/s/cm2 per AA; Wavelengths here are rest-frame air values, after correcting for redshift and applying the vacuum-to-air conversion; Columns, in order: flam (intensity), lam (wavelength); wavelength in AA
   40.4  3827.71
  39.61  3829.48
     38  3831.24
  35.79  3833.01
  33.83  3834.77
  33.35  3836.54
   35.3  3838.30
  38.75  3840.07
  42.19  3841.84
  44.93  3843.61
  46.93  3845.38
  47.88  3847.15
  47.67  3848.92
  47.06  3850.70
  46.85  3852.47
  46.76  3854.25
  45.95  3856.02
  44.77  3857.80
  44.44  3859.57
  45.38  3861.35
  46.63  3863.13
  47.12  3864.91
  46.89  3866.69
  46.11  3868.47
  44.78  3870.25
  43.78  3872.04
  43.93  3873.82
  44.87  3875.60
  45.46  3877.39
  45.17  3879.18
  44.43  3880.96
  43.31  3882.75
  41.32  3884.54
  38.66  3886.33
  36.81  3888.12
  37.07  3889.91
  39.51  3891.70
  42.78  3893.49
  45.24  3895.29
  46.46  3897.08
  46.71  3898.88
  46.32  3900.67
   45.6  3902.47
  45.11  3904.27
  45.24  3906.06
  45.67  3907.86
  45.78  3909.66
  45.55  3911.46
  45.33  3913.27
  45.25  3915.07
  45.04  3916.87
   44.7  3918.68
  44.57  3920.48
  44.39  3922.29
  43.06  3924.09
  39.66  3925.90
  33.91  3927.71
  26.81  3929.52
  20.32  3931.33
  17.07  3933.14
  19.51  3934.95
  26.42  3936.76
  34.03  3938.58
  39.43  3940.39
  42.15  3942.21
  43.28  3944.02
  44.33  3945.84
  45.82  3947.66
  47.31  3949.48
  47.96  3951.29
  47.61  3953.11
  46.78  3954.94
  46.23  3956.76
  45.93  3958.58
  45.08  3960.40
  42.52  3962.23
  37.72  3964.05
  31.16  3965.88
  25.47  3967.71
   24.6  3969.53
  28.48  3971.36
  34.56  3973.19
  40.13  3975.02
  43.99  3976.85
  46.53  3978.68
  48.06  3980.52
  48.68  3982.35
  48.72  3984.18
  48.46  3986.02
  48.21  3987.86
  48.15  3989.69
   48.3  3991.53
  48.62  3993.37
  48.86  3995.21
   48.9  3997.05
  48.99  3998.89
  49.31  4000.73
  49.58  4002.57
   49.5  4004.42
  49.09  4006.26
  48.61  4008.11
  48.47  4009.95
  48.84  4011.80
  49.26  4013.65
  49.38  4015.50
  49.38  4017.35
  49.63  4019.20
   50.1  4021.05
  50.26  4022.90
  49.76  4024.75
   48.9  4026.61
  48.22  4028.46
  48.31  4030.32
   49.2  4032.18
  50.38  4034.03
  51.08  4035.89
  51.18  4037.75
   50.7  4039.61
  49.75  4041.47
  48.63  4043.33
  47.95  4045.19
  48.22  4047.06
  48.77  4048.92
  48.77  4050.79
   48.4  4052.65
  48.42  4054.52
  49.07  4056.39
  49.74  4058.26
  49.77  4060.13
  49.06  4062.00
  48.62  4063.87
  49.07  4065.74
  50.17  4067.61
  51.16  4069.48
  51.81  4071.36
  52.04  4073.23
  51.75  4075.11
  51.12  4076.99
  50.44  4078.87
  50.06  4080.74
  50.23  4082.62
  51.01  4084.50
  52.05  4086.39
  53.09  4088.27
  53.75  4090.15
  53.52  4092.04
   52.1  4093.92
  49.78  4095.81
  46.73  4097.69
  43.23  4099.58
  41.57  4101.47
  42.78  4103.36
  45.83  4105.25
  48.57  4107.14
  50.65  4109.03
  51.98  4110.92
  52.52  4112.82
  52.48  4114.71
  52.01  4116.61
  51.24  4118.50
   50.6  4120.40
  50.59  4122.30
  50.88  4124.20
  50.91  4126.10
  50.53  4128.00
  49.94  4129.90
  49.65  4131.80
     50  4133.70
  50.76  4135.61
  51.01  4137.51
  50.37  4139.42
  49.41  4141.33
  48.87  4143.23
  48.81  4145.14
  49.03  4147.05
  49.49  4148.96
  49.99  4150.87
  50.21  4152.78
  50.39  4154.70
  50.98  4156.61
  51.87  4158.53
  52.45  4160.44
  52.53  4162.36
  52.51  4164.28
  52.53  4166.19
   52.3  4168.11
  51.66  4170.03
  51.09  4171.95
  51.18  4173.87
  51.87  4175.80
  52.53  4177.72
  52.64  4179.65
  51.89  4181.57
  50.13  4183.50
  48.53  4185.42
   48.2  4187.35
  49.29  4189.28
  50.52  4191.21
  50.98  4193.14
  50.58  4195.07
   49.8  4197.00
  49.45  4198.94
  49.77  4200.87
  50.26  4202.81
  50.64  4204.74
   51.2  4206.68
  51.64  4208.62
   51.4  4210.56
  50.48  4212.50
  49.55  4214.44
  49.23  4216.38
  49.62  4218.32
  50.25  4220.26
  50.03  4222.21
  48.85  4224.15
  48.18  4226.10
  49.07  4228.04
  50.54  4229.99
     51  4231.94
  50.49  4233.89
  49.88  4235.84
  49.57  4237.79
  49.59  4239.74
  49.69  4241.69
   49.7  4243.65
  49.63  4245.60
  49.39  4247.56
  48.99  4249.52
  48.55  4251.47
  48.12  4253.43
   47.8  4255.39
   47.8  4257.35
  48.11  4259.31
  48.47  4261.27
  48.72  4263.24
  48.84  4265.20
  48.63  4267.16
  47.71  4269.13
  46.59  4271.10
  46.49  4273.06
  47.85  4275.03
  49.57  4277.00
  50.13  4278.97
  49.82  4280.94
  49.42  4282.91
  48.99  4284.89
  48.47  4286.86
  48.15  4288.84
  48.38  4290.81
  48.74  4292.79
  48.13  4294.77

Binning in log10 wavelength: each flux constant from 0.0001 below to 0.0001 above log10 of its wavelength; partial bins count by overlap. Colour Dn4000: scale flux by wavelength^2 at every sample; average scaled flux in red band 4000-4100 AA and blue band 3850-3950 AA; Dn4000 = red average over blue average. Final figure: 1.28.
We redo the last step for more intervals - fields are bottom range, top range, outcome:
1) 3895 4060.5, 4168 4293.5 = 1.26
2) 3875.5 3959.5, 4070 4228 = 1.37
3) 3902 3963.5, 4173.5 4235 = 1.41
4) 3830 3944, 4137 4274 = 1.41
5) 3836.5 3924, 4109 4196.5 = 1.32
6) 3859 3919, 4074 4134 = 1.26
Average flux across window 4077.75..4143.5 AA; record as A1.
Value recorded 50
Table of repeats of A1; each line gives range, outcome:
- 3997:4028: 49.3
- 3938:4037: 45.5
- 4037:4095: 50.3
